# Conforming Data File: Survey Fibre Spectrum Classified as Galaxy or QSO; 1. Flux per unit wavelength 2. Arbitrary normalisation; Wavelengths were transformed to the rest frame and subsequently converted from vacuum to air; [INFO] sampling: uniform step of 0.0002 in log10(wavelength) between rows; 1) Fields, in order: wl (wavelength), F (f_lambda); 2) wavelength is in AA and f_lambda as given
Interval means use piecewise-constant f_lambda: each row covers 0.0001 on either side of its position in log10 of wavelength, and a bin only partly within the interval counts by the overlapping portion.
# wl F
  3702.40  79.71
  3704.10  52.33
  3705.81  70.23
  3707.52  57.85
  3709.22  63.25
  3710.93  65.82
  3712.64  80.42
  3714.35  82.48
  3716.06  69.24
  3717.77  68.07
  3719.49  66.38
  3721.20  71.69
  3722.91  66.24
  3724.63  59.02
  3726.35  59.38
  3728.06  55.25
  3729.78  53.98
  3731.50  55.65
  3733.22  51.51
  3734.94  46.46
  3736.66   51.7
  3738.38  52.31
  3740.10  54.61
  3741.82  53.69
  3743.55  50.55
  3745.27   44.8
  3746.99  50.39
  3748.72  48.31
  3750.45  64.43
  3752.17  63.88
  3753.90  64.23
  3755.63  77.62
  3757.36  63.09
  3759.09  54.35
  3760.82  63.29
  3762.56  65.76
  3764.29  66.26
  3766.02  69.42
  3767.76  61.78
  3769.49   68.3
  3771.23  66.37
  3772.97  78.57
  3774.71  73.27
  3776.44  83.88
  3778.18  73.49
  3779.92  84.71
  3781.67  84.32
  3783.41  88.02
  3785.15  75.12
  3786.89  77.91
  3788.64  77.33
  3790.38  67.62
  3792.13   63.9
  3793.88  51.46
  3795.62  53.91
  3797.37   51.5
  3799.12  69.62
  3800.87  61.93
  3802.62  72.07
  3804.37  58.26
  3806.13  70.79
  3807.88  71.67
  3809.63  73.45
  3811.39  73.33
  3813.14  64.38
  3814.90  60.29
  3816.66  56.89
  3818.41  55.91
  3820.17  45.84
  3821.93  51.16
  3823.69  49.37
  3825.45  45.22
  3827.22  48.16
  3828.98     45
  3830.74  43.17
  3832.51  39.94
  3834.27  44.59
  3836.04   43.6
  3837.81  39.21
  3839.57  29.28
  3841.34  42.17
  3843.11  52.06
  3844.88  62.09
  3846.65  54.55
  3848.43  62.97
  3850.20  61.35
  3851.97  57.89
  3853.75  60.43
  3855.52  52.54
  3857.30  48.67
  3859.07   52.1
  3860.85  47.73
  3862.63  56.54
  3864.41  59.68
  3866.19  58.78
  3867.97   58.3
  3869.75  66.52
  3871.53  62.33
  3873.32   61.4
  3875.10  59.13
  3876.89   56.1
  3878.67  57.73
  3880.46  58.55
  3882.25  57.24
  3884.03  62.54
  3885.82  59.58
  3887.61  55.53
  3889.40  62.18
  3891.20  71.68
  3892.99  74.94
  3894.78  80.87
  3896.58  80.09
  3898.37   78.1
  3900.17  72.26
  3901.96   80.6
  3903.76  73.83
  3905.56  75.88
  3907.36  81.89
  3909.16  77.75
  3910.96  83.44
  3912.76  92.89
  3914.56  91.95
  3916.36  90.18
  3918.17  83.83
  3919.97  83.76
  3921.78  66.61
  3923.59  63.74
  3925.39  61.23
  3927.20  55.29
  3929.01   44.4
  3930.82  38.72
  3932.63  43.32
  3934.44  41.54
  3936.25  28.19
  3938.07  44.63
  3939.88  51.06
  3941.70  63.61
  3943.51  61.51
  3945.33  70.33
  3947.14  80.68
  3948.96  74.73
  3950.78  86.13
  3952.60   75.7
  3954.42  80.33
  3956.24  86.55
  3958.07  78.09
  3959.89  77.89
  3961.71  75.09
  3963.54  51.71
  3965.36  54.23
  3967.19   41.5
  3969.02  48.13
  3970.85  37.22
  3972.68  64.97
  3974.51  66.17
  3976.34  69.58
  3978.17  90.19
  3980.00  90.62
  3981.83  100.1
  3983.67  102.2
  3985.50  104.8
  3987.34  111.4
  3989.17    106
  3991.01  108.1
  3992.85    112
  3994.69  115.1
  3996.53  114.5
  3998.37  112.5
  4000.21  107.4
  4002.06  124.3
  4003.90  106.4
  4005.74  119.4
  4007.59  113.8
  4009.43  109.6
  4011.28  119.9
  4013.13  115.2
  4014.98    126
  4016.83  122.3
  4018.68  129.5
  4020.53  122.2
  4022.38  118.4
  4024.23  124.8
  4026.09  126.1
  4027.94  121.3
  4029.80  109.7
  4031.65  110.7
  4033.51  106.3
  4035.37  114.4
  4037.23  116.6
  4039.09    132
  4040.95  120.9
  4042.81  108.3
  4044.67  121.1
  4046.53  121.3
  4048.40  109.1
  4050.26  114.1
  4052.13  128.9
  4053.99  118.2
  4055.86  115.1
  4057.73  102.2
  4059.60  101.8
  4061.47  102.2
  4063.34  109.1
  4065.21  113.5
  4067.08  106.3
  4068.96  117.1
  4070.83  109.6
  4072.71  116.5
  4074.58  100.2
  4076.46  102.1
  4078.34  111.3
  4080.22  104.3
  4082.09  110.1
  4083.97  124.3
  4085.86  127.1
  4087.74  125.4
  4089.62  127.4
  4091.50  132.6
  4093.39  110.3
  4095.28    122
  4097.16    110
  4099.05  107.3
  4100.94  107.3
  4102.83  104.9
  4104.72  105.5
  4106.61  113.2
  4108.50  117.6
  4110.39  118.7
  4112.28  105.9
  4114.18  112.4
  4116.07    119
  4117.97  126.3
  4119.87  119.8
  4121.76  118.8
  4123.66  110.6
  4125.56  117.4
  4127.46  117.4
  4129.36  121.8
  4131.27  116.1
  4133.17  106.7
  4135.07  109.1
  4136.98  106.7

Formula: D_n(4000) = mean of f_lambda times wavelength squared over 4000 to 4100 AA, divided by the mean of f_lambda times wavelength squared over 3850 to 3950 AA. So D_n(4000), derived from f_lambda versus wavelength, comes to 1.9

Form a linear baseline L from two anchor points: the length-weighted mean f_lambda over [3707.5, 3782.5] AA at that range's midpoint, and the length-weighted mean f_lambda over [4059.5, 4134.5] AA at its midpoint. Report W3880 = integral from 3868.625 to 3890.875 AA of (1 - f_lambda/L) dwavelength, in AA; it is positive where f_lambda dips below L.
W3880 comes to 6.1 AA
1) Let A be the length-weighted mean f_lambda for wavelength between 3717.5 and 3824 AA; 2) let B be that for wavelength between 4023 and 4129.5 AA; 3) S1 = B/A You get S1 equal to 1.8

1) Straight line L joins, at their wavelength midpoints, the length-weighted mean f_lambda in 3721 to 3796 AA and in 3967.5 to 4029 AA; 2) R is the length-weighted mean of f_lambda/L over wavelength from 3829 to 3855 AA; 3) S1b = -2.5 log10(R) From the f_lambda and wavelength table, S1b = 0.50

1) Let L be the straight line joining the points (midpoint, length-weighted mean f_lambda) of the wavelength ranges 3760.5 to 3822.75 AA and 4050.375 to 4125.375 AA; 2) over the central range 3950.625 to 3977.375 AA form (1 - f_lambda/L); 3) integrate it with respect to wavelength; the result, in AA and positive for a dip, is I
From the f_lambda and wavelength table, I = 8.1 AA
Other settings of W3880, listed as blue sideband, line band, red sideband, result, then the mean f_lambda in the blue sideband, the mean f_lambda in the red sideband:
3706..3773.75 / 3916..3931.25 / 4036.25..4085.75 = 4.32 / 61.8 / 113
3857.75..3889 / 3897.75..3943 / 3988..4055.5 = 5.28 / 58.2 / 117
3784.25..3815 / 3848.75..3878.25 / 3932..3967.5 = 3.53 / 66.5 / 63.9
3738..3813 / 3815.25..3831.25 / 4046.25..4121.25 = 5.22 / 66.1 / 114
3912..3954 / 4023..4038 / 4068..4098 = -2.82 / 65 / 116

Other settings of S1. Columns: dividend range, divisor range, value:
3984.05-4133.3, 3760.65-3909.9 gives 1.84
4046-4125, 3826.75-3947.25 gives 1.88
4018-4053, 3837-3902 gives 1.99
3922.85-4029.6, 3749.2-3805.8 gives 1.26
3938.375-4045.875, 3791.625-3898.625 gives 1.68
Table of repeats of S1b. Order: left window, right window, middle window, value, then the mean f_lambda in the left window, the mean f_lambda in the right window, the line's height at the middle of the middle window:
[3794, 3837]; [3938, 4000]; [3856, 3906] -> 0.05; 56.1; 80.5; 66.5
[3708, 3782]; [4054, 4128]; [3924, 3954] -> 0.50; 63.7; 113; 91.6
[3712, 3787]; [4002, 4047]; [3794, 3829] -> 0.28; 64.9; 118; 76.9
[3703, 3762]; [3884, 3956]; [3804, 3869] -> 0.20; 60.5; 68.9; 65.1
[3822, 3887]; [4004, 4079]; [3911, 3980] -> 0.25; 53.2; 115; 83.3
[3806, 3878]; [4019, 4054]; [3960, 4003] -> 0.16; 54.6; 118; 100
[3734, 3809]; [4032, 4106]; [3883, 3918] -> 0.13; 65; 114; 86.1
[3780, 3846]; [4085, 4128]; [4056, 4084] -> 0.01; 58.6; 116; 109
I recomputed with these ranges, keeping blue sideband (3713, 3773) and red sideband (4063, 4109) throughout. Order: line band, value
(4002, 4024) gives -3.6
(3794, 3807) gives 1.5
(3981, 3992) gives -0.8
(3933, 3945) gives 5.5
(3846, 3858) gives 3.2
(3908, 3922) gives 0.4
